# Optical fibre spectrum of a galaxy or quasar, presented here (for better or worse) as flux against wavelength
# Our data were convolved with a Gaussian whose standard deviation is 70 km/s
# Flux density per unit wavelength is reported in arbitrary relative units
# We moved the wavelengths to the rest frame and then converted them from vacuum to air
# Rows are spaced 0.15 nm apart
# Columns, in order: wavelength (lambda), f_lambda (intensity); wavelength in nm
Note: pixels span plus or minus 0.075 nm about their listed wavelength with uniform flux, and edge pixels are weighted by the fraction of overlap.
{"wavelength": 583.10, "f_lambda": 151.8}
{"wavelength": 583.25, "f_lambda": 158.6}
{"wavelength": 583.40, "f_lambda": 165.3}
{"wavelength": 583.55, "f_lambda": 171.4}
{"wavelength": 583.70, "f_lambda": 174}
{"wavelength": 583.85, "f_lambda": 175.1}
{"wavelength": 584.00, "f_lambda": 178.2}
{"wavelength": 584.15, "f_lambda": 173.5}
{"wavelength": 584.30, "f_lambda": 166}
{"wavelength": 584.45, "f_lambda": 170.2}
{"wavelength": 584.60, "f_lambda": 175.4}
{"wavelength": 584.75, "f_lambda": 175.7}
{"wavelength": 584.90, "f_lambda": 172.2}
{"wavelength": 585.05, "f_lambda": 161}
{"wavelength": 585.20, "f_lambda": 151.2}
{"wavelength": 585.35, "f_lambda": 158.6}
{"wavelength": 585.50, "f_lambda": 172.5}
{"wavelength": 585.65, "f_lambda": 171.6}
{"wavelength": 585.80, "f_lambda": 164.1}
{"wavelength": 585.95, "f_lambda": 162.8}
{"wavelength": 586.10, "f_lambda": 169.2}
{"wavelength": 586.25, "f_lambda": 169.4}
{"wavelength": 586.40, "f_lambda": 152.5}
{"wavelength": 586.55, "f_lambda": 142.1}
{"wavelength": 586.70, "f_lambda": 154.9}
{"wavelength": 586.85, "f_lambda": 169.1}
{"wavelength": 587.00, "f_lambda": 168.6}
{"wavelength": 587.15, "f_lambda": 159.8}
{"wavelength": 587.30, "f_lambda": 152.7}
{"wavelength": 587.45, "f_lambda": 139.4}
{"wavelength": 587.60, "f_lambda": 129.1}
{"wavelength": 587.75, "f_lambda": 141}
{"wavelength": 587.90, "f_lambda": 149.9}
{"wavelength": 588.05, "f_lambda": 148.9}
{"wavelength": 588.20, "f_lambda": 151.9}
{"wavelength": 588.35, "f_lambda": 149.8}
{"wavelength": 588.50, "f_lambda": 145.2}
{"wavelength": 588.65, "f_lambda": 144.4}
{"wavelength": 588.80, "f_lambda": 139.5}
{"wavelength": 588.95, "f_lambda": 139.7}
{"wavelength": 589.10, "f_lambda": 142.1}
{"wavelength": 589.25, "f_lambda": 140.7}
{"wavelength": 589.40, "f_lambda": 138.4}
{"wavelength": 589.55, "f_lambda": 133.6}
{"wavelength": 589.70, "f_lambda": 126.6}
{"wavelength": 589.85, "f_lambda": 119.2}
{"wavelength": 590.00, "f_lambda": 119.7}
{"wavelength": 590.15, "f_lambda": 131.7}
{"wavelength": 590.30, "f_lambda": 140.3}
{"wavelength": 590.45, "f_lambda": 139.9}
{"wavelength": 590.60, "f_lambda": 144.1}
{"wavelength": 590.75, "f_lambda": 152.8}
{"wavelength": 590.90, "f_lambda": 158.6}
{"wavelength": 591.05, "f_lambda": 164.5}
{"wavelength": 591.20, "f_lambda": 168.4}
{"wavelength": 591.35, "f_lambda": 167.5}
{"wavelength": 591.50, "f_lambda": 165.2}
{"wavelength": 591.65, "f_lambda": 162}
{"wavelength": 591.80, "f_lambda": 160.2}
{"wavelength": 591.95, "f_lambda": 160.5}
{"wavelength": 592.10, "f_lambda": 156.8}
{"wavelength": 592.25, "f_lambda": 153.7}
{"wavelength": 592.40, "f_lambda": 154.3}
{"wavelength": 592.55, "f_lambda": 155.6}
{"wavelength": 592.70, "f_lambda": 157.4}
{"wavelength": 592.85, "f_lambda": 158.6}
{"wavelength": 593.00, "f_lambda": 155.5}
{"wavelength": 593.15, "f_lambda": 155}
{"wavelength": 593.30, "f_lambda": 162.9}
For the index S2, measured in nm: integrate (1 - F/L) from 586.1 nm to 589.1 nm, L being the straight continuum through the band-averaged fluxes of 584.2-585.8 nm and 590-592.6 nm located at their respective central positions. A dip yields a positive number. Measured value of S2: 0.22 nm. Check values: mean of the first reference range 167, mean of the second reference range 154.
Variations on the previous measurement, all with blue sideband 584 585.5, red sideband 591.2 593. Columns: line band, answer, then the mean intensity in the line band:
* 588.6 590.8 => 0.35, 137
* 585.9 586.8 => 0.04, 159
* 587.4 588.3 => 0.11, 144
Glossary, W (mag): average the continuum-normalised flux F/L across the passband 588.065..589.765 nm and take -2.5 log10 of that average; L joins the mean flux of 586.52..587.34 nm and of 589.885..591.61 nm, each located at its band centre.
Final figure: 0.09 mag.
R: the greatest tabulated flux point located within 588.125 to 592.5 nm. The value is 168.4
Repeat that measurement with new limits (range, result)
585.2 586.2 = 172.5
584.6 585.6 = 175.7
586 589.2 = 169.4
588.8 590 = 142.1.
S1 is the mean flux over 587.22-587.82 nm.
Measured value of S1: 141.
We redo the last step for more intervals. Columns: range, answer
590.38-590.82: 146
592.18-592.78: 155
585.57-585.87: 168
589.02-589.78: 136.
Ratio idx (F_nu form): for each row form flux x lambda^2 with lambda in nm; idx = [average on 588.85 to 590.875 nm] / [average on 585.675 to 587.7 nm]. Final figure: 0.9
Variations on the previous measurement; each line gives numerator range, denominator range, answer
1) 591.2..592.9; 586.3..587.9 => 1.07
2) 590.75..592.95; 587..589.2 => 1.11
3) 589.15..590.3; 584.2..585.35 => 0.80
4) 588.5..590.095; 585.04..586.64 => 0.85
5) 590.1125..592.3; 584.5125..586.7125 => 0.97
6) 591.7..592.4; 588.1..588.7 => 1.08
